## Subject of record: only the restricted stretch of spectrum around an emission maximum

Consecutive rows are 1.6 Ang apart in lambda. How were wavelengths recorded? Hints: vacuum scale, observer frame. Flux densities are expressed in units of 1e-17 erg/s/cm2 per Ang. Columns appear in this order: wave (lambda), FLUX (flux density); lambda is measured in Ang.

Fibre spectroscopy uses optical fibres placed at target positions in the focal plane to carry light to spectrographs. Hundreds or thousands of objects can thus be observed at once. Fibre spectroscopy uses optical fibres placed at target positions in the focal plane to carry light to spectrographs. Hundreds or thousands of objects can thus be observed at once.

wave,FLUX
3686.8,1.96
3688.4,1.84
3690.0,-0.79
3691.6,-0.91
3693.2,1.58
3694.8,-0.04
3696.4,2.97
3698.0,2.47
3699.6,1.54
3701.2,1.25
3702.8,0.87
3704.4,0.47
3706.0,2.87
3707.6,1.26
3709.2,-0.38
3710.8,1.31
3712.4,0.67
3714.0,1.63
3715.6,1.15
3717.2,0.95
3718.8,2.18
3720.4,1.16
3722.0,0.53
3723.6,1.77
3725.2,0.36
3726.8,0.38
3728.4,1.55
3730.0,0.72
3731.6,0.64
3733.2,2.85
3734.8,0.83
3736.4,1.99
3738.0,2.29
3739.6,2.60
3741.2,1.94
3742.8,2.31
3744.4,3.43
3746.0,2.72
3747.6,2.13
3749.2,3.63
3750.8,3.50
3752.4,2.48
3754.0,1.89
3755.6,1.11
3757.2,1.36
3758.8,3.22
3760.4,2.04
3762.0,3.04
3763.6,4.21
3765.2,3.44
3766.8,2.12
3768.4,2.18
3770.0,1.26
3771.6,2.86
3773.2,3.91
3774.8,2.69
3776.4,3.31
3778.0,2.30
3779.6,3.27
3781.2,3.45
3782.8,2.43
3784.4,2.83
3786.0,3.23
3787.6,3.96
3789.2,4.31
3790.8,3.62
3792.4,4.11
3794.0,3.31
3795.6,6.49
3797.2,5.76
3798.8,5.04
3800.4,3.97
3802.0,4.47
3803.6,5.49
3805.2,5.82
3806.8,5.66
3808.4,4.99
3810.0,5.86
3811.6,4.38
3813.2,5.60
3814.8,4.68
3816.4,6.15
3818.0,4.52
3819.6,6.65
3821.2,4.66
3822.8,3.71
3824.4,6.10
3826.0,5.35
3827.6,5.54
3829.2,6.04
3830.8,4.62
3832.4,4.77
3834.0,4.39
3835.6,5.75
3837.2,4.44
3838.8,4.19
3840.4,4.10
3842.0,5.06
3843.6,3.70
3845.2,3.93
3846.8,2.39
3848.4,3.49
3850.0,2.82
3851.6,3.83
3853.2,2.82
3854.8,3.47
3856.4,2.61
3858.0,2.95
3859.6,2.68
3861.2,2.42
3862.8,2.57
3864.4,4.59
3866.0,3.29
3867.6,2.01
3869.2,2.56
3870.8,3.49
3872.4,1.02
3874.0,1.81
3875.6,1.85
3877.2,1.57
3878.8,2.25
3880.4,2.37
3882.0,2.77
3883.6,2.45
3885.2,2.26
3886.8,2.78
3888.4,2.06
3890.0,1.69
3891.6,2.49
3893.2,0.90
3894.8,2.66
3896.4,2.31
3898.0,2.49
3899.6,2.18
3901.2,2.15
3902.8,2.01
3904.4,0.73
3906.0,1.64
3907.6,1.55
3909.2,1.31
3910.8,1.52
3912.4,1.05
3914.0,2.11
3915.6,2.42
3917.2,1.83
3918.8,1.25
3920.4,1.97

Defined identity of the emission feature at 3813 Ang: C IV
